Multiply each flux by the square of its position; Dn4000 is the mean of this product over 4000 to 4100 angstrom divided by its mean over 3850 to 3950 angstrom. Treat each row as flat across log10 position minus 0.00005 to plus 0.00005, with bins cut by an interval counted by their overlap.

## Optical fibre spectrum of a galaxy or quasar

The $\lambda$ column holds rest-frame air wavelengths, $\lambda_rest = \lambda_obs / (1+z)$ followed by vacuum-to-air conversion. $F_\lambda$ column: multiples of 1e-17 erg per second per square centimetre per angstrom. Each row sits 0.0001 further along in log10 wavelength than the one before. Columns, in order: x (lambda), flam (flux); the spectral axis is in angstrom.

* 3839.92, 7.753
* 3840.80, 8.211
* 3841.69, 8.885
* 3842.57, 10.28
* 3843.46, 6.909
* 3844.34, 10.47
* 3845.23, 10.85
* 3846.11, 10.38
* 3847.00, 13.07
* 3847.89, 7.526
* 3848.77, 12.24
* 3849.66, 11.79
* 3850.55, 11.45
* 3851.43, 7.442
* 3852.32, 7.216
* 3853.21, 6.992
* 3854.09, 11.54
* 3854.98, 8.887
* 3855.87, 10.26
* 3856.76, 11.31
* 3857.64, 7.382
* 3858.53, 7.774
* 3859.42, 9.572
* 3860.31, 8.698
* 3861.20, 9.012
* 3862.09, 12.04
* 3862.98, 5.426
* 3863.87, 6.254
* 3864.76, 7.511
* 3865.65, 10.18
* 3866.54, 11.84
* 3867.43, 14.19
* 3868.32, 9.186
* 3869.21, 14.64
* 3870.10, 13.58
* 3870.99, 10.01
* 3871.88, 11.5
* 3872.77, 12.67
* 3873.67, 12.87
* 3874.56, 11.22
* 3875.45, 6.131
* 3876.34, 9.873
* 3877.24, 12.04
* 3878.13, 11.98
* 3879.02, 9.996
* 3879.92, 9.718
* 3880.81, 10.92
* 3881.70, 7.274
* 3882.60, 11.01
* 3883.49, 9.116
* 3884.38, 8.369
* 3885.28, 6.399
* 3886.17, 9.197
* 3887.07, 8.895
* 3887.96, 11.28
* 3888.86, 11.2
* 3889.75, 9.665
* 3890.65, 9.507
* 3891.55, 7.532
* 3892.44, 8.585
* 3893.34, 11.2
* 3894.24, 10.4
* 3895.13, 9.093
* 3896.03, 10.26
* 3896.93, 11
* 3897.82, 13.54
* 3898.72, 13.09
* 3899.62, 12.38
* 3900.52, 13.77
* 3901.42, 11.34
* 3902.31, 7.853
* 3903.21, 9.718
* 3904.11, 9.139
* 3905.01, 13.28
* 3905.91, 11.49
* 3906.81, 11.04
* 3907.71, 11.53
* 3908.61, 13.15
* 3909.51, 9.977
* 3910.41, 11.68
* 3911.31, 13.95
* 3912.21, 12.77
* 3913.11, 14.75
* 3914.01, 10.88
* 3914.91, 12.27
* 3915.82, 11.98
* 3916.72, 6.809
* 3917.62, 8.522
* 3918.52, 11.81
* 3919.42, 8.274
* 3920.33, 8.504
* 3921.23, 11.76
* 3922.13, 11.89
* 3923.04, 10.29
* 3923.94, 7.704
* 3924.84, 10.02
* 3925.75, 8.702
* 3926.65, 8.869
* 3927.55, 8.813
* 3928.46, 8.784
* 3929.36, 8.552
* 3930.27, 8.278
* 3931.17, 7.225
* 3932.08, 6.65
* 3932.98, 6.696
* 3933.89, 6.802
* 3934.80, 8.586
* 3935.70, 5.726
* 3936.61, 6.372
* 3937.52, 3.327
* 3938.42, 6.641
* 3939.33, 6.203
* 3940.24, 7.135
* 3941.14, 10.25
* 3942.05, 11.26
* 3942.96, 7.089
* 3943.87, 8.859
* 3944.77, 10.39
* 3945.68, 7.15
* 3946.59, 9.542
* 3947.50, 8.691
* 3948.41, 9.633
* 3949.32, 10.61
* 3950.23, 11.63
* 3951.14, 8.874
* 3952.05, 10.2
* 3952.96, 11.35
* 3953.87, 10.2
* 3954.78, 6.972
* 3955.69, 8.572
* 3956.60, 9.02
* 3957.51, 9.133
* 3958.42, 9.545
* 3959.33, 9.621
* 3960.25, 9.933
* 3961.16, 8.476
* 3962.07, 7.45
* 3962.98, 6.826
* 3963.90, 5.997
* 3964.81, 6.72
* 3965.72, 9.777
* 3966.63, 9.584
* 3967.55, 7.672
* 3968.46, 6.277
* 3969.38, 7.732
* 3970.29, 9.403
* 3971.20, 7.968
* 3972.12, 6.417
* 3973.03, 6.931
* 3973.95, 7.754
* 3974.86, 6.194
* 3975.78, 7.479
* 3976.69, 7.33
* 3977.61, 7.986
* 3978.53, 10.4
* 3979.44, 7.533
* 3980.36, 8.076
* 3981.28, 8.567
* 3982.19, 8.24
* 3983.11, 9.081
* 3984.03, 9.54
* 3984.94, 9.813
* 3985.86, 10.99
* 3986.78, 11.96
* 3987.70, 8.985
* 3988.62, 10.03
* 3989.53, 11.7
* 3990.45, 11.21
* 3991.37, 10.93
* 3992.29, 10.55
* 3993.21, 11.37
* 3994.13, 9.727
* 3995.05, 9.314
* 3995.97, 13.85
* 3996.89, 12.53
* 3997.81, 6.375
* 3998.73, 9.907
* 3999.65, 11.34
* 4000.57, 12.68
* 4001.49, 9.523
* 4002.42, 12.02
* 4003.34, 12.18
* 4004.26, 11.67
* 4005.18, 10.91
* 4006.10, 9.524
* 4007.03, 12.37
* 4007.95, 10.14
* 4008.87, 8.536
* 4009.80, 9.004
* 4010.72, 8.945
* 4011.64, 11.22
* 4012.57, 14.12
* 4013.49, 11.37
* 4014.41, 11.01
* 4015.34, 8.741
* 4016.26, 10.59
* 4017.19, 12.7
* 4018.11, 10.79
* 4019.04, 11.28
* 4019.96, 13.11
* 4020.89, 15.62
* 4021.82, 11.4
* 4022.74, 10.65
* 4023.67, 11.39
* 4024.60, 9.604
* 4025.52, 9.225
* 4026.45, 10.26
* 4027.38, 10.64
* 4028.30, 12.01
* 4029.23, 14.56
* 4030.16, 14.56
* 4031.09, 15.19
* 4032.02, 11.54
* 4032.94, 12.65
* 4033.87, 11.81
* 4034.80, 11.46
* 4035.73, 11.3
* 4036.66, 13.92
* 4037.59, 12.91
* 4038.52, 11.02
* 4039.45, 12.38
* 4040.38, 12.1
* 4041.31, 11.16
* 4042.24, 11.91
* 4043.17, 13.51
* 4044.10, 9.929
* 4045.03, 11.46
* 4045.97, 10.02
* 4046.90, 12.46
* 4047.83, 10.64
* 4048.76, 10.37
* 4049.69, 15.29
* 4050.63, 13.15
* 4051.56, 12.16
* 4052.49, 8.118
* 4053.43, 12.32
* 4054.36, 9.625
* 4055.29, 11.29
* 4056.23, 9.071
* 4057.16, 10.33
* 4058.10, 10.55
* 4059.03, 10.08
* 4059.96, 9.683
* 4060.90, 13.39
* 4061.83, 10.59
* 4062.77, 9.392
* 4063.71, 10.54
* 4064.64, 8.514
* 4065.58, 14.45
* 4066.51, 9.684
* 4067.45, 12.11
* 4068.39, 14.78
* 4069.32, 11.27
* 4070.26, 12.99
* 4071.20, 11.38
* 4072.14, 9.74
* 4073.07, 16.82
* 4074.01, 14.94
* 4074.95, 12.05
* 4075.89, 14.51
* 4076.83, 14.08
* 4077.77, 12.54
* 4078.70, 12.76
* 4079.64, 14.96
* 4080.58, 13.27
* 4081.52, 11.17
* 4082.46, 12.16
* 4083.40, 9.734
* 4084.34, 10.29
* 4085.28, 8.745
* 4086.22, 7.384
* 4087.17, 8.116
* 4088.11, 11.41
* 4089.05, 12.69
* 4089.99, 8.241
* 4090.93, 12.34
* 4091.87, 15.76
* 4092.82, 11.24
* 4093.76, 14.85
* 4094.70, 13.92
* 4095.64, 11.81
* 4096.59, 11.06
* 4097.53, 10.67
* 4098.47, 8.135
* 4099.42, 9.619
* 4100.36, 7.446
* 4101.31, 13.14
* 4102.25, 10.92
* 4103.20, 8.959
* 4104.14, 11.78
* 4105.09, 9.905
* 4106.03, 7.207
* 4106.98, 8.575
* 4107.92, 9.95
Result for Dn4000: 1.28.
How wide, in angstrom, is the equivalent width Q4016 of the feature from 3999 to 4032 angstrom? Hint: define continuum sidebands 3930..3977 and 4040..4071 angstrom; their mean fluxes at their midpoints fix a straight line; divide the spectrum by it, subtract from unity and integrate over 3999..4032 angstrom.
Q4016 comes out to -4.3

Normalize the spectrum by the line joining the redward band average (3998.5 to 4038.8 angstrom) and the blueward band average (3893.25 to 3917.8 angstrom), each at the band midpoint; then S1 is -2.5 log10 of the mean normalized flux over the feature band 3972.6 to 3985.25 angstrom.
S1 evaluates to 0.36 mag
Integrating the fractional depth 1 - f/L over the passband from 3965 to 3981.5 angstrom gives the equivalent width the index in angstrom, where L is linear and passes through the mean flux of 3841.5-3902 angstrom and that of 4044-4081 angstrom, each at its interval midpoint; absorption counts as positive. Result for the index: 4.6 angstrom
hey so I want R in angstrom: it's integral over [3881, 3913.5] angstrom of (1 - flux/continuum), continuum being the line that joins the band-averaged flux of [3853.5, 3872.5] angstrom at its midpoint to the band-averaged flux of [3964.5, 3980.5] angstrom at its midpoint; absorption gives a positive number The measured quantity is -4.68 angstrom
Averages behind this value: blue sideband 10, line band 10.7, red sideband 7.85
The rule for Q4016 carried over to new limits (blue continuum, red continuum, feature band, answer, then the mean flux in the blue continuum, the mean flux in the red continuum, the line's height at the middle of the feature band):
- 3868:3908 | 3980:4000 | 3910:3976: 9.8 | 10.5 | 10.2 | 10.4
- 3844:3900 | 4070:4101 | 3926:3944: 5.1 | 10.1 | 11.7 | 10.6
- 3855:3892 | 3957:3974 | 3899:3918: -4.4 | 9.92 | 8.07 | 9.22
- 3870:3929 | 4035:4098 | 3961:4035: 7.0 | 10.5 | 11.7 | 11.2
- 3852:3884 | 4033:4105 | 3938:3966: 4.8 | 10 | 11.5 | 10.6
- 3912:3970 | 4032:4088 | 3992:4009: -1.0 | 8.84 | 11.6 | 10.2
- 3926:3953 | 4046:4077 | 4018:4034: -2.0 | 8.3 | 11.7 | 10.7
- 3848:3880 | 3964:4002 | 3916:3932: 0.9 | 10.1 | 9.23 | 9.66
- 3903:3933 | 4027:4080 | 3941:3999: 9.5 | 10.2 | 12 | 10.9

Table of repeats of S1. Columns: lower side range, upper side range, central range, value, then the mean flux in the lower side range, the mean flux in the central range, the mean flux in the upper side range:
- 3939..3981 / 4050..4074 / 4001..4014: -0.10 mag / 8.52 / 10.8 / 11.4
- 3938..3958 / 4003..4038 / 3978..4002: 0.04 mag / 9.07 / 10.2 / 11.5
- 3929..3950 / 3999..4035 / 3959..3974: 0.16 mag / 7.94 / 7.9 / 11.4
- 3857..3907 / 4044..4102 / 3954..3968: 0.27 mag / 10.2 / 8.4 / 11.5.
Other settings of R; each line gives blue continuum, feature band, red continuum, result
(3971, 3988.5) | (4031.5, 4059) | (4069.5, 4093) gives -2.0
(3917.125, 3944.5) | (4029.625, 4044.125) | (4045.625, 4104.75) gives -2.5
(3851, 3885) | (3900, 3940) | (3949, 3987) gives -1.4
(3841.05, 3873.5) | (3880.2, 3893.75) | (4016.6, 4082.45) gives 1.2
